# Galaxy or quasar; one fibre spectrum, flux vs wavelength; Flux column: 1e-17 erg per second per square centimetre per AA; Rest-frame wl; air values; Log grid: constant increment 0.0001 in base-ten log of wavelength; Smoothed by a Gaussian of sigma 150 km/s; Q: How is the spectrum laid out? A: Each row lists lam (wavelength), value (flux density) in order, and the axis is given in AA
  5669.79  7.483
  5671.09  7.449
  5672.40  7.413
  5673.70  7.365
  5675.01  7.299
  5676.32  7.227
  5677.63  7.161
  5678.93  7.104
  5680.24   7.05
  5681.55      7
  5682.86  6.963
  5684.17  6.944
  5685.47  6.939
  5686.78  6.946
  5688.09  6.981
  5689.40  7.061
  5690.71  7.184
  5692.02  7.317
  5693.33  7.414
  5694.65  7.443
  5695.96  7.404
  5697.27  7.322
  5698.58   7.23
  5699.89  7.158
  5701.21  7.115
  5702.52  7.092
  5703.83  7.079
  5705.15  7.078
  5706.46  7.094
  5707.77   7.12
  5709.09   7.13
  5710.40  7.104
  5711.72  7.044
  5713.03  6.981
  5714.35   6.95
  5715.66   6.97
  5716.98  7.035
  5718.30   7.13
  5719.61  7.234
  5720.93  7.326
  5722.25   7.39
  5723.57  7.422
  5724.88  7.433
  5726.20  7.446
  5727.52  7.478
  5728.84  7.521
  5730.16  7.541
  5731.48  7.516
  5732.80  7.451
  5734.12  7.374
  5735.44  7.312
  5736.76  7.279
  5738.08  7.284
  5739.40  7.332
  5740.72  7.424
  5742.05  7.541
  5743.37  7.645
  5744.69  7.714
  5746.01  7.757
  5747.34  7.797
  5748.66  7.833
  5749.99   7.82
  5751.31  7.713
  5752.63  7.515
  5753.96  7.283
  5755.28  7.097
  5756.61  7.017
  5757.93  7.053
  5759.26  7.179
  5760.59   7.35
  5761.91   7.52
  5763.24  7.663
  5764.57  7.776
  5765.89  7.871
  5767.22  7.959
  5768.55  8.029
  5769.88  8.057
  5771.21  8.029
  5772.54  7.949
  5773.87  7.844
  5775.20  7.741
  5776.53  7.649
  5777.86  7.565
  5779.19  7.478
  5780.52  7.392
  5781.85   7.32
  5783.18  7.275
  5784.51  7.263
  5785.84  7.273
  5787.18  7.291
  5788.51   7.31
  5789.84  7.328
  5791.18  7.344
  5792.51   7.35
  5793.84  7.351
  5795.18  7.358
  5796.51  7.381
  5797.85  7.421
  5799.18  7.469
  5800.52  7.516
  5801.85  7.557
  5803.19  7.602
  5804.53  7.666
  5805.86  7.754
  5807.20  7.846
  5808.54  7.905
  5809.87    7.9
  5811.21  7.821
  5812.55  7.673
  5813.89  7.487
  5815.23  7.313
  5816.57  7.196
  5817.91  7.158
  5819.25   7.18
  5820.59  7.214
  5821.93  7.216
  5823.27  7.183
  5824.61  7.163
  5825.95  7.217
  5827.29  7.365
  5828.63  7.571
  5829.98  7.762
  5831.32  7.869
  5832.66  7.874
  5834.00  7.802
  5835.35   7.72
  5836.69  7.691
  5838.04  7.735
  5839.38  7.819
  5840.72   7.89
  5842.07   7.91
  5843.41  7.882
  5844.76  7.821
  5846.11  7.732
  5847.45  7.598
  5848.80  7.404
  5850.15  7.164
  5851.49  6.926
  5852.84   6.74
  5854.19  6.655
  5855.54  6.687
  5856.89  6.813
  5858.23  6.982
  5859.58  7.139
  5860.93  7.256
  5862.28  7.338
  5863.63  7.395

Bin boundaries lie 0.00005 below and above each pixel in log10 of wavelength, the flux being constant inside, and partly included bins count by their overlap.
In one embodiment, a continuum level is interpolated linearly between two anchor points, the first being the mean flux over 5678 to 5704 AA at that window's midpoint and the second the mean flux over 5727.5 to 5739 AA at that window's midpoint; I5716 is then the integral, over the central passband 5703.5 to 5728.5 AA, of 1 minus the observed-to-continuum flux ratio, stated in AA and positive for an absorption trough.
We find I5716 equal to 0.4 AA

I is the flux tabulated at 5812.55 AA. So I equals 7.673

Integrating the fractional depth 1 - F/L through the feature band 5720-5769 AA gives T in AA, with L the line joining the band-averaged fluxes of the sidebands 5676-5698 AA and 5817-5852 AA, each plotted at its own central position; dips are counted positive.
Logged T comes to -1.37 AA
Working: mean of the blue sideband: 7.14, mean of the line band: 7.5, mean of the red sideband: 7.54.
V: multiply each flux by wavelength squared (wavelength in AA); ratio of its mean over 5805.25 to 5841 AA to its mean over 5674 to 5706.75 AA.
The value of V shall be 1.11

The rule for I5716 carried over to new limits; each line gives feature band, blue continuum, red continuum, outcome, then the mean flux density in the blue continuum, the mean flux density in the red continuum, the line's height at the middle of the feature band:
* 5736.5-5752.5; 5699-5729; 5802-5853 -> -0.7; 7.18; 7.55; 7.28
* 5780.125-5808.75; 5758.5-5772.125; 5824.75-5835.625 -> 0.9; 7.74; 7.62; 7.69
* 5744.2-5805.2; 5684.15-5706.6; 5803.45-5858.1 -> -1.6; 7.16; 7.48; 7.35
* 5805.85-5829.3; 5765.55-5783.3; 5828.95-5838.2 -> 0.9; 7.73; 7.77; 7.76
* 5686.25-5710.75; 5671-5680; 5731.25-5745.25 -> 0.5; 7.27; 7.44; 7.33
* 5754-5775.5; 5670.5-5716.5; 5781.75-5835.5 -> -0.8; 7.15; 7.47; 7.35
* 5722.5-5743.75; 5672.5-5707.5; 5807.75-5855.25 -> -0.5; 7.16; 7.5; 7.26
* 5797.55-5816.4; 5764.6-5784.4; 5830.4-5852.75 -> 0.1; 7.72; 7.66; 7.69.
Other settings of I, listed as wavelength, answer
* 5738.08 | 7.284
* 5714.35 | 6.95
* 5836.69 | 7.691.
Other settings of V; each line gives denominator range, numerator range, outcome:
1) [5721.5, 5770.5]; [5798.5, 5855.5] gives 1.03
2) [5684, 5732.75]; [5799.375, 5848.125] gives 1.10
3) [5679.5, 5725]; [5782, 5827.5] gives 1.08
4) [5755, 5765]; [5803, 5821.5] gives 1.05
